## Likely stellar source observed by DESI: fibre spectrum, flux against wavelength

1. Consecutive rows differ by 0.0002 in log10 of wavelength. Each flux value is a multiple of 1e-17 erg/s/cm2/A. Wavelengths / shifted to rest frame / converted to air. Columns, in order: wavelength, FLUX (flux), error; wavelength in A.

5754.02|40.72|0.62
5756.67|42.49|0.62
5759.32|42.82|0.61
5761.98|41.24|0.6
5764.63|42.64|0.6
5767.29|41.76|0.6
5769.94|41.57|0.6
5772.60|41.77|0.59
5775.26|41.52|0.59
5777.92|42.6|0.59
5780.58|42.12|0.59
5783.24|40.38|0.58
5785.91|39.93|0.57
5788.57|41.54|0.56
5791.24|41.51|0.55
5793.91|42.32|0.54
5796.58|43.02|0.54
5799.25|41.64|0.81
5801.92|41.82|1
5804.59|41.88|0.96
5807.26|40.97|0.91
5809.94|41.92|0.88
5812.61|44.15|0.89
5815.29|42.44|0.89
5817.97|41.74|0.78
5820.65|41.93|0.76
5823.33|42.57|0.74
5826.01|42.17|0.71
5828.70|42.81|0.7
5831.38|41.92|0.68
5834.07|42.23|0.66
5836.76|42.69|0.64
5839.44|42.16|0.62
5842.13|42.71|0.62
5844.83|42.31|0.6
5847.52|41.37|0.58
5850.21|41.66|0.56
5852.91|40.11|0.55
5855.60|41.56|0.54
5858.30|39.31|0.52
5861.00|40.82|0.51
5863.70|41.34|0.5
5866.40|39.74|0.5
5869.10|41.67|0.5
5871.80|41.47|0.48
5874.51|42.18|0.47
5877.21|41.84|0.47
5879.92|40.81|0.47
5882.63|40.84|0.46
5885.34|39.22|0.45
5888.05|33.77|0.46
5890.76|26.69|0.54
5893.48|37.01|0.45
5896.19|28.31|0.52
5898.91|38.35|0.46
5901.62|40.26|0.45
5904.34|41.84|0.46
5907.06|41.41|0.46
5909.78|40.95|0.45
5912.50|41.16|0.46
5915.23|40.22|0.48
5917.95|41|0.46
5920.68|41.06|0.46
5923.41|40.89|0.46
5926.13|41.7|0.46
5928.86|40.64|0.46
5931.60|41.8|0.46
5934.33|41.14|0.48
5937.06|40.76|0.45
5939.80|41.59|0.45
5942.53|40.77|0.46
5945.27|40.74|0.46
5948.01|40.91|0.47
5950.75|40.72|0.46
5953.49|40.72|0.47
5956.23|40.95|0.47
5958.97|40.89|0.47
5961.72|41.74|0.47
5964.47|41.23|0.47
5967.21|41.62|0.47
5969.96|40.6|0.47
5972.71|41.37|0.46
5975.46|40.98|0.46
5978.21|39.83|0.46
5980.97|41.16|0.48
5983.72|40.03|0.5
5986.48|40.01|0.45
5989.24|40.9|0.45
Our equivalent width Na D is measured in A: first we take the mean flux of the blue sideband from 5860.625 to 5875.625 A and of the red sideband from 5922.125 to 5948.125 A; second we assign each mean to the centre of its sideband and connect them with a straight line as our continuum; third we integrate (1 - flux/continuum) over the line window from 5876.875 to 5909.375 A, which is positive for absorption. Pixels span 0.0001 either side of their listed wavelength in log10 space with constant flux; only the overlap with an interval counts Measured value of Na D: 2.9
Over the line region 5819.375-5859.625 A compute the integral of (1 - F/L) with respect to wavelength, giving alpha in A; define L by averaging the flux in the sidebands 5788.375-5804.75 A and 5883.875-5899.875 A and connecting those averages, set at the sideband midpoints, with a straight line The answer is -3.72 A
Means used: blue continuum 42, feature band 41.8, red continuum 33.8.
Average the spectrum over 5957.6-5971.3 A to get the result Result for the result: 41.2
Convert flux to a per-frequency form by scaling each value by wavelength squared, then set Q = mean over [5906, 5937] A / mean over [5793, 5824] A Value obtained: 1.01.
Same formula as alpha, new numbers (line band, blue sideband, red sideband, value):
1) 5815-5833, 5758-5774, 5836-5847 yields 0.0 A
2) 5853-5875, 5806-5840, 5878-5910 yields -0.8 A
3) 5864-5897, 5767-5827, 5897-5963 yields 2.5 A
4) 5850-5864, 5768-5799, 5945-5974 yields 0.2 A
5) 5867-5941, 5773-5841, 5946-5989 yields 3.1 A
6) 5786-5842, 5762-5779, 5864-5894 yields -2.0 A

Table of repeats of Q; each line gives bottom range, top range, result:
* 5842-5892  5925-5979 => 1.06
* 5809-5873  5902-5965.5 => 1.01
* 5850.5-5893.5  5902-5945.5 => 1.06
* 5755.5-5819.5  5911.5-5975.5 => 1.03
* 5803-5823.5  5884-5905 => 0.86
